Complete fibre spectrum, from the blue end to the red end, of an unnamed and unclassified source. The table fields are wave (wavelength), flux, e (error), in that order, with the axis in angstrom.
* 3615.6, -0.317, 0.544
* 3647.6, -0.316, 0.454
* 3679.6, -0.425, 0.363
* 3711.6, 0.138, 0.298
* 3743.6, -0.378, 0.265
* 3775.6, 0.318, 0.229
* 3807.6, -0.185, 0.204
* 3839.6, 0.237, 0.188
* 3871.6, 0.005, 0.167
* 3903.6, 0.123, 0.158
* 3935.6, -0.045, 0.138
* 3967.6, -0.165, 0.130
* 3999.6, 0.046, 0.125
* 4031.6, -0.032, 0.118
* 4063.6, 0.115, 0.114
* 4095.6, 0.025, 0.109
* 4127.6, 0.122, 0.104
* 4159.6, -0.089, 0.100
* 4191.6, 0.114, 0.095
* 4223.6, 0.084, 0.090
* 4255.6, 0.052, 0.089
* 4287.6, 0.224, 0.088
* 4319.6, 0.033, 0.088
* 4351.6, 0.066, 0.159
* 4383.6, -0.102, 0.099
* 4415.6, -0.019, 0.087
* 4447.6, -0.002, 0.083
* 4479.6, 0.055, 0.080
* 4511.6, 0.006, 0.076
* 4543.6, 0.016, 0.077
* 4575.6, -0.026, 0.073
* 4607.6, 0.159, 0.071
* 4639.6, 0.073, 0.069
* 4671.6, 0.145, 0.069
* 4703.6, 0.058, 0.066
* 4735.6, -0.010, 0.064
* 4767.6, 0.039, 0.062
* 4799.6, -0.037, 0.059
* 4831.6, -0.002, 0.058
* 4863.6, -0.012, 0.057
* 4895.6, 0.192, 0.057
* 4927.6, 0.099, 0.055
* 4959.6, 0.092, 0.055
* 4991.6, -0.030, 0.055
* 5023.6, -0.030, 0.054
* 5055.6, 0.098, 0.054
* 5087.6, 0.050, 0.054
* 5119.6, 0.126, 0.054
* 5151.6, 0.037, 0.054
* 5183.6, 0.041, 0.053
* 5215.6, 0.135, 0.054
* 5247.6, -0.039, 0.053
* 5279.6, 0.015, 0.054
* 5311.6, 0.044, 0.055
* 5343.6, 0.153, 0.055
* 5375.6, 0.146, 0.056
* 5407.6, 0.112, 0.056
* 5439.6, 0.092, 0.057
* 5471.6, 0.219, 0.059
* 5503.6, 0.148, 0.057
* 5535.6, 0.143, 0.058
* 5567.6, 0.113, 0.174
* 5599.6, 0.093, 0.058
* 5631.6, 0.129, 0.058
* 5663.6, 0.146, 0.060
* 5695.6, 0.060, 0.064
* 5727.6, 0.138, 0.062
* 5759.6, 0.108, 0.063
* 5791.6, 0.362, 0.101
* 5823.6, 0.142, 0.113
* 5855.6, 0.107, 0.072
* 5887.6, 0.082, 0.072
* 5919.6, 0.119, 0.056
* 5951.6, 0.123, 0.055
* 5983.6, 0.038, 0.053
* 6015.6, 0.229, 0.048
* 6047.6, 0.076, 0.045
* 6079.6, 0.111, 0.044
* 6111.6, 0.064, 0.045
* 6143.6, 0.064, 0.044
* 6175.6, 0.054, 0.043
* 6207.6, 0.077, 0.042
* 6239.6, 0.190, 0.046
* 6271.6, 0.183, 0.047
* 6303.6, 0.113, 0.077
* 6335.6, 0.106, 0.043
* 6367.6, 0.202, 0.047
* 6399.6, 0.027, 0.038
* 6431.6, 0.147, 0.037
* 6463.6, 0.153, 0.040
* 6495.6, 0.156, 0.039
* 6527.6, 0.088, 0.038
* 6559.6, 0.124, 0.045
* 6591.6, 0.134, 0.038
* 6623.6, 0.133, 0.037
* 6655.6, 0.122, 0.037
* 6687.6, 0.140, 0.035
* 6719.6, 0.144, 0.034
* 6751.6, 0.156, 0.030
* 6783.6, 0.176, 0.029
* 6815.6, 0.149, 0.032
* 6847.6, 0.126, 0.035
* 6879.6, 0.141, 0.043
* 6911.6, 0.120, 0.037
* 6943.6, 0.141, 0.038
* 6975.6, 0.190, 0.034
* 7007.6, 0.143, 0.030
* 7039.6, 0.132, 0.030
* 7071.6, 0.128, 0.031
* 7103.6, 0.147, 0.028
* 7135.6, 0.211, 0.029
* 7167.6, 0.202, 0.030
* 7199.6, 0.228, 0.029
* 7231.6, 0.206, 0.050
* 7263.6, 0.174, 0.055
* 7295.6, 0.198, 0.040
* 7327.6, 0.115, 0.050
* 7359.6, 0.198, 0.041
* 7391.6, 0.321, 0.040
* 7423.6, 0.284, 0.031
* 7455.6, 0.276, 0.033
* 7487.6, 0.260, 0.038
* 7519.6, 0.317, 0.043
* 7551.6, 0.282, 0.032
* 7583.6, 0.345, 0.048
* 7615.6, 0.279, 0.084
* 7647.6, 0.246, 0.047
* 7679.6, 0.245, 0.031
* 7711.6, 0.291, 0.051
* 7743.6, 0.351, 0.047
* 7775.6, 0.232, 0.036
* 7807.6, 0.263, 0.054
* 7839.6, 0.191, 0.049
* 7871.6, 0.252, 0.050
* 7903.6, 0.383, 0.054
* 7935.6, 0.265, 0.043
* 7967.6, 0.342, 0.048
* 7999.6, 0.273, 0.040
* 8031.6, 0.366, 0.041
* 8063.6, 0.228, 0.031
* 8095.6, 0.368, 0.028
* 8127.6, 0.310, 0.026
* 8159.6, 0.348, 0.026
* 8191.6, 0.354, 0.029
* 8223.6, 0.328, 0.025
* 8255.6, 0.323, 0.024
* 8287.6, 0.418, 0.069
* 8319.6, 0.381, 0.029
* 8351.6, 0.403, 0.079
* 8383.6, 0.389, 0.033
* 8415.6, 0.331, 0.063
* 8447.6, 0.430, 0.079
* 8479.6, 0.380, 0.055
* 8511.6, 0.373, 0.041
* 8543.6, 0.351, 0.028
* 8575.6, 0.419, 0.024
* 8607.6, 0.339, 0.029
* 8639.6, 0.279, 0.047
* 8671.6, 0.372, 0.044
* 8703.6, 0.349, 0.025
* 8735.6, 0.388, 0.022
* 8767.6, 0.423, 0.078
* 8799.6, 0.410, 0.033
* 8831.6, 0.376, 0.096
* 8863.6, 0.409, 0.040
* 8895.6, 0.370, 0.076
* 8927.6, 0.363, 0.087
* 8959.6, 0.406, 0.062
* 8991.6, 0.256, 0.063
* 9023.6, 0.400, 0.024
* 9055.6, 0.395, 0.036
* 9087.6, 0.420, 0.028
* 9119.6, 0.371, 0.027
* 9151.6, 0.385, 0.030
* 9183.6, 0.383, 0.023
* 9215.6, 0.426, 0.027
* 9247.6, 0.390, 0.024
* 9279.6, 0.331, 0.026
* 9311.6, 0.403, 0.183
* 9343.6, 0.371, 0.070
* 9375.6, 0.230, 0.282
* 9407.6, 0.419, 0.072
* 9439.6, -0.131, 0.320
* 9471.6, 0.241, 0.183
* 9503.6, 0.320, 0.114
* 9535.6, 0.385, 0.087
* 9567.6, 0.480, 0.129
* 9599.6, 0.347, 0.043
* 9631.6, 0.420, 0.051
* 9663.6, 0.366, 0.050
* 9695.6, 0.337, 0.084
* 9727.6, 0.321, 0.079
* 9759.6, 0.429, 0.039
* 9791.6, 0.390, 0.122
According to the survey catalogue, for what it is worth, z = 0.84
